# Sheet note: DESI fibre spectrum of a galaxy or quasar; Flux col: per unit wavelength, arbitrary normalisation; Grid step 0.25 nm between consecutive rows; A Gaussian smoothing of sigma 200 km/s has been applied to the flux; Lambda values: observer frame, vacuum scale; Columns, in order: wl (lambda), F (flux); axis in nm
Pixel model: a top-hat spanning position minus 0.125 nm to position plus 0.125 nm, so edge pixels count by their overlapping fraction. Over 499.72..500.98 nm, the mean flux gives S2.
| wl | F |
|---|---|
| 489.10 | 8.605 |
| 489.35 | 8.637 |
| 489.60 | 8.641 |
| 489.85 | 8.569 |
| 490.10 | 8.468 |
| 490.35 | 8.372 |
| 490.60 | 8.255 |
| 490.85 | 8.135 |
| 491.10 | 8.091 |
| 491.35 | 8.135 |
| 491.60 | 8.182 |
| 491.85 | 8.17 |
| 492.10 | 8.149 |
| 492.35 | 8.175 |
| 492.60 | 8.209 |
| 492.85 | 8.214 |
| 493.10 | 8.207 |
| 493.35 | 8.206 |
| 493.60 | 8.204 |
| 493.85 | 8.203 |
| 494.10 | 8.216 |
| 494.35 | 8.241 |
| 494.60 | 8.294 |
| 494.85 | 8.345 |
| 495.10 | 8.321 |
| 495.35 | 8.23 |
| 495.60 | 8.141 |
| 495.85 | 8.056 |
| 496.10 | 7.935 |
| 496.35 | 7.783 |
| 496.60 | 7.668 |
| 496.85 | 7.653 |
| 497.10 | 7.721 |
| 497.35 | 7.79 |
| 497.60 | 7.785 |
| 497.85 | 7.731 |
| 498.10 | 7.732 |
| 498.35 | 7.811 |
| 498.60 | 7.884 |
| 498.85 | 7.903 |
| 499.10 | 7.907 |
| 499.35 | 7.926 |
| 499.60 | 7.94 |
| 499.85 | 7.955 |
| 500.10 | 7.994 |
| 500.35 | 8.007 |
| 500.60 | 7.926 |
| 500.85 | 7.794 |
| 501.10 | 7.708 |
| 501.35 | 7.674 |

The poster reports 7.93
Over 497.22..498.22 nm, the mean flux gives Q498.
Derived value 7.76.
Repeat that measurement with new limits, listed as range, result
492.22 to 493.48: 8.2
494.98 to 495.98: 8.19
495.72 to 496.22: 8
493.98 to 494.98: 8.27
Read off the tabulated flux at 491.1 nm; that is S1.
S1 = 8.091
